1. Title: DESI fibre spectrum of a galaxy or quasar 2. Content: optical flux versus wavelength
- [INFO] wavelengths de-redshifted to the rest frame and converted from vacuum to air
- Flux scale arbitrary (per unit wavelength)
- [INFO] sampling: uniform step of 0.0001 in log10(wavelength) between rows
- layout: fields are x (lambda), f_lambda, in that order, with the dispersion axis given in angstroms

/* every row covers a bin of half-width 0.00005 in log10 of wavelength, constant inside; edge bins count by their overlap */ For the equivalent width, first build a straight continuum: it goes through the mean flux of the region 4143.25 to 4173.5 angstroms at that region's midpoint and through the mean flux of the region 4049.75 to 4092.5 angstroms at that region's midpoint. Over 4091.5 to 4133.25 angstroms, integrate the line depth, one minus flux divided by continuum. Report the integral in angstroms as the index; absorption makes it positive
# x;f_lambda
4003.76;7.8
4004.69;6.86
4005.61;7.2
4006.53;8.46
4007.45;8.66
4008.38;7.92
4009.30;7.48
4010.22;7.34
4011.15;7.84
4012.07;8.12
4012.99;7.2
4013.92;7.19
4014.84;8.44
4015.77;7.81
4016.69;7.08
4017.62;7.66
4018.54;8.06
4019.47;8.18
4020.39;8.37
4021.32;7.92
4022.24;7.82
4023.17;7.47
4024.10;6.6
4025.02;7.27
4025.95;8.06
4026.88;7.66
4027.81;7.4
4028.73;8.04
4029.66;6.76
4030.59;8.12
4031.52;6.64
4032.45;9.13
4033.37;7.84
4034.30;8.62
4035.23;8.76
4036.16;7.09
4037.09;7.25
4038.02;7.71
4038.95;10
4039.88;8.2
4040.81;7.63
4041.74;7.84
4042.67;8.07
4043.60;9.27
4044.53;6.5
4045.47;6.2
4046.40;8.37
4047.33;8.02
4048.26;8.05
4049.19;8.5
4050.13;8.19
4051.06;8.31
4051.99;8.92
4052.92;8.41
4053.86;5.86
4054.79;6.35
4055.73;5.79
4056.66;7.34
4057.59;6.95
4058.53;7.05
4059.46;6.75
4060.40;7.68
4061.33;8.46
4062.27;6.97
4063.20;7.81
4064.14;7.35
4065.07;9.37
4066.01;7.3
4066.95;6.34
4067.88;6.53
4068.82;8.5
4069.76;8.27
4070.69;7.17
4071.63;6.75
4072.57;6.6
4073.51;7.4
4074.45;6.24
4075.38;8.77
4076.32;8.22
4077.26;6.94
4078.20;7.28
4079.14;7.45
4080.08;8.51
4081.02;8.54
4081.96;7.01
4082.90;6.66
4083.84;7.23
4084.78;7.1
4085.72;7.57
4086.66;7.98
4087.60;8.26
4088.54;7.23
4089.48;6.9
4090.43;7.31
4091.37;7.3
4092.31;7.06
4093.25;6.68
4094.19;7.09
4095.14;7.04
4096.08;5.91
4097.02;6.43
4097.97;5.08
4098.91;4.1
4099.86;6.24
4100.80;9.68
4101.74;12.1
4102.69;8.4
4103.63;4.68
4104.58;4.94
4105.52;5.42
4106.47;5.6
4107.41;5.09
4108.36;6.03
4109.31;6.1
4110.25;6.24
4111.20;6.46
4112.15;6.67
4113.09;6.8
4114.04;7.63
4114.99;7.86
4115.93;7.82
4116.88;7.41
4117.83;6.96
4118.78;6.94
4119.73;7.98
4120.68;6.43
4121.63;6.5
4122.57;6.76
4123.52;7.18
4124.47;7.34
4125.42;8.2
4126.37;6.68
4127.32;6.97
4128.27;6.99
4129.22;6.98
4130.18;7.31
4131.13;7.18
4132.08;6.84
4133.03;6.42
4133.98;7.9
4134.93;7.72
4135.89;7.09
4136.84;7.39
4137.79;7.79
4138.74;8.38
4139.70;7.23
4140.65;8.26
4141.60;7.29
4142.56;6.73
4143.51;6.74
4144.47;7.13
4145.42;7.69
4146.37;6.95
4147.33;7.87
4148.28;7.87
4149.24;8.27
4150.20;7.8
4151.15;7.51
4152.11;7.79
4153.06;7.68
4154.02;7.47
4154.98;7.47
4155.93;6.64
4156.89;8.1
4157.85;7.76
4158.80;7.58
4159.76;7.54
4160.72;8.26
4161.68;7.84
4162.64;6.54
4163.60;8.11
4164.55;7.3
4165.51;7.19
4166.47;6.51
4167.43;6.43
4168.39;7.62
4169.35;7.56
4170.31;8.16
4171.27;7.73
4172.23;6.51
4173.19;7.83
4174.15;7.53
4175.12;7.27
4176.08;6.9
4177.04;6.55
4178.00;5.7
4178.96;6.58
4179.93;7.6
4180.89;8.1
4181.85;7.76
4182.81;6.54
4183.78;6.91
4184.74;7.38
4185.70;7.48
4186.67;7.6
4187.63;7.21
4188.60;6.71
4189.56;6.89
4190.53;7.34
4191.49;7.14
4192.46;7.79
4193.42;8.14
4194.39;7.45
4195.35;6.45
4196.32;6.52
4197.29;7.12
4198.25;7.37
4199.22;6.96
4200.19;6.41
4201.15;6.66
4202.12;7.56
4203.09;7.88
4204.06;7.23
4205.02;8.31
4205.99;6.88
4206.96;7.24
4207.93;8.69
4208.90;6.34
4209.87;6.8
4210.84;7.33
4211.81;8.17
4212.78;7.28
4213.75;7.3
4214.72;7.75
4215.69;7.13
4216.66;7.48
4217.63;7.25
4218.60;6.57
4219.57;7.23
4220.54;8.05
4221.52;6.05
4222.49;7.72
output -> 3.5 angstroms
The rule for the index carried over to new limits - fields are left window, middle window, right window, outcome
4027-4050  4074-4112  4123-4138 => 2.78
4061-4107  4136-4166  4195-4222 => -1.38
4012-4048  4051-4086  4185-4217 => 1.29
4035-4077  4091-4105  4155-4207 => 1.20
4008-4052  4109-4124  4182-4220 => 1.09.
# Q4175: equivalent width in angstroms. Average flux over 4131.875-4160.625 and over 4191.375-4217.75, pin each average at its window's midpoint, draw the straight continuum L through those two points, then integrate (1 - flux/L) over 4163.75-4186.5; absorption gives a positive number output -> 0.7 angstroms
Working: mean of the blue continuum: 7.51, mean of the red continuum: 7.31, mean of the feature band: 7.2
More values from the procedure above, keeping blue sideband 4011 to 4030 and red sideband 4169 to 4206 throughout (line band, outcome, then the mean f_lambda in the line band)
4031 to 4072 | -0.5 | 7.69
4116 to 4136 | 0.7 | 7.14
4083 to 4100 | 1.5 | 6.81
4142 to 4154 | -0.3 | 7.5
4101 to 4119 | 1.4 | 6.84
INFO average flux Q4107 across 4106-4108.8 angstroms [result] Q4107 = 5.57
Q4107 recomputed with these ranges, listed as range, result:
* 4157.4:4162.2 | 7.79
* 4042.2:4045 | 7.94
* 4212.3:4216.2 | 7.37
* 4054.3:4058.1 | 6.61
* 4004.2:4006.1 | 7.05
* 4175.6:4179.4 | 6.44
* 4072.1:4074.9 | 6.74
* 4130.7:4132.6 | 7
